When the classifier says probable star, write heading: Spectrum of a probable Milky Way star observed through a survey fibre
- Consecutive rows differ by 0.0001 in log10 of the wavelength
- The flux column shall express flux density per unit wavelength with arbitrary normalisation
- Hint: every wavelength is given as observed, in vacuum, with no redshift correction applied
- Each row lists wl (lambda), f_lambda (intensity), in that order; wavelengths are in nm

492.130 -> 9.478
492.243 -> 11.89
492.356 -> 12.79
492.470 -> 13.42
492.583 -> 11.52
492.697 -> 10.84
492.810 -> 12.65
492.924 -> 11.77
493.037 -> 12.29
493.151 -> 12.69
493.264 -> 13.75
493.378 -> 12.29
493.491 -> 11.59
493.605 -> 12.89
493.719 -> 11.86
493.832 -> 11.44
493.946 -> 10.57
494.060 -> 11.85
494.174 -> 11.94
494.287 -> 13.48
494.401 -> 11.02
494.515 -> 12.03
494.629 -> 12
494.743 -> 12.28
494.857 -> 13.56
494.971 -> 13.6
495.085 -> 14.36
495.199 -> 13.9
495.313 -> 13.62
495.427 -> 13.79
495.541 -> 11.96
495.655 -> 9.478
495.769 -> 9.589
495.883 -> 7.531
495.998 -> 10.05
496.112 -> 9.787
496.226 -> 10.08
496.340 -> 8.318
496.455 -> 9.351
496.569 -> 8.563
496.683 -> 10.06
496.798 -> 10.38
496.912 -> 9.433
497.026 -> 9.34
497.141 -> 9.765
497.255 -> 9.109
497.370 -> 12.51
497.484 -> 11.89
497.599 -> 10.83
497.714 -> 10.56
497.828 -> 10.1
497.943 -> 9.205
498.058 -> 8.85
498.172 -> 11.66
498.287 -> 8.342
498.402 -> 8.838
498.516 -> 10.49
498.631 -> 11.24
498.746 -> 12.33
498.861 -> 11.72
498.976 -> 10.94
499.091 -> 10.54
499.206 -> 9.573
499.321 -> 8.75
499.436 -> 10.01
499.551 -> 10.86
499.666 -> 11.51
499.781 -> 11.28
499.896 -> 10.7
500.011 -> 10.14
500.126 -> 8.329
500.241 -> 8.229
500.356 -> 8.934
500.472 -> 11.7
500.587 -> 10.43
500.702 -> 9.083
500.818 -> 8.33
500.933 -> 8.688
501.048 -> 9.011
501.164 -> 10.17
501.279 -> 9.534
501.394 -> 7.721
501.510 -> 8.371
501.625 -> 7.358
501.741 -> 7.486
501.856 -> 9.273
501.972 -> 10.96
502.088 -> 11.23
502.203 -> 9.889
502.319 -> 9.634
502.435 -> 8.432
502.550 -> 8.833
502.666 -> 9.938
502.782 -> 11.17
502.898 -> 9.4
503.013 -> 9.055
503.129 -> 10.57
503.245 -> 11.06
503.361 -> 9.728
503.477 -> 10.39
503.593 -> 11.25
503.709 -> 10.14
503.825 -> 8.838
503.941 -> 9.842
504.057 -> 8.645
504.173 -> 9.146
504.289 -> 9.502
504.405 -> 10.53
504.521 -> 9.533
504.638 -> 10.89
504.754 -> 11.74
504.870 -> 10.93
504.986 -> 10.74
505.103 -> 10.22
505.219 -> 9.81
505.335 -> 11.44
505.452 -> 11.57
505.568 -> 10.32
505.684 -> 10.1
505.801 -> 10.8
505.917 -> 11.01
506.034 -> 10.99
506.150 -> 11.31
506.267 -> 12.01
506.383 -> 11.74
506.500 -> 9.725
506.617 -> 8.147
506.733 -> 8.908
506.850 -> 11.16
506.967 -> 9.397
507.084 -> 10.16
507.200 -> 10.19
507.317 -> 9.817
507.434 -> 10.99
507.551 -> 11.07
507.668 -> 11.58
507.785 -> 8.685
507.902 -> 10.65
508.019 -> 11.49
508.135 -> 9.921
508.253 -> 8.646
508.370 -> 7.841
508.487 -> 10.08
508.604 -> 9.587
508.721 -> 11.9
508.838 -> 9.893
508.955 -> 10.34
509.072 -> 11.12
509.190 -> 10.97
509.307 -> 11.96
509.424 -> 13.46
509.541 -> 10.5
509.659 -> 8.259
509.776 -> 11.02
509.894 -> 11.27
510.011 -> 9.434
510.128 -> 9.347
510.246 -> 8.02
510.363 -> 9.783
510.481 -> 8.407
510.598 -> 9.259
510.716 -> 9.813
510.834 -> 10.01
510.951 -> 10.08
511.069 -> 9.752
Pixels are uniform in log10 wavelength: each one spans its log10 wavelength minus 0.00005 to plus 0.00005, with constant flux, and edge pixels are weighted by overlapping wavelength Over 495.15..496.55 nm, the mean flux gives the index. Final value 10.5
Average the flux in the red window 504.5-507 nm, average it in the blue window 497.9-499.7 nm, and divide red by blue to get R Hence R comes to 1.03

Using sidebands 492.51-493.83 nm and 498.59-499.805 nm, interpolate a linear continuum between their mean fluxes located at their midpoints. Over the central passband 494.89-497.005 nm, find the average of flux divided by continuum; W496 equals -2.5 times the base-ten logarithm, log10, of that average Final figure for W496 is 0.075 mag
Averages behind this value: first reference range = 12.2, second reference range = 10.8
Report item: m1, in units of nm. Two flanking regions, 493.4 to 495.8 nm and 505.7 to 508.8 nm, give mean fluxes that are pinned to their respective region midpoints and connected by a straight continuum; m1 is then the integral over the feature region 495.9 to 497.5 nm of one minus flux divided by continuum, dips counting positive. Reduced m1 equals 0.29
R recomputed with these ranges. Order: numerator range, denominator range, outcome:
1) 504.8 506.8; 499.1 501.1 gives 1.08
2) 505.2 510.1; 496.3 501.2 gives 1.05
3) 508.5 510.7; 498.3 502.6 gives 1.05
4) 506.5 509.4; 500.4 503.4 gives 1.08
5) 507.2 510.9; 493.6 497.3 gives 0.92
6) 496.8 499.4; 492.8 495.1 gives 0.83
